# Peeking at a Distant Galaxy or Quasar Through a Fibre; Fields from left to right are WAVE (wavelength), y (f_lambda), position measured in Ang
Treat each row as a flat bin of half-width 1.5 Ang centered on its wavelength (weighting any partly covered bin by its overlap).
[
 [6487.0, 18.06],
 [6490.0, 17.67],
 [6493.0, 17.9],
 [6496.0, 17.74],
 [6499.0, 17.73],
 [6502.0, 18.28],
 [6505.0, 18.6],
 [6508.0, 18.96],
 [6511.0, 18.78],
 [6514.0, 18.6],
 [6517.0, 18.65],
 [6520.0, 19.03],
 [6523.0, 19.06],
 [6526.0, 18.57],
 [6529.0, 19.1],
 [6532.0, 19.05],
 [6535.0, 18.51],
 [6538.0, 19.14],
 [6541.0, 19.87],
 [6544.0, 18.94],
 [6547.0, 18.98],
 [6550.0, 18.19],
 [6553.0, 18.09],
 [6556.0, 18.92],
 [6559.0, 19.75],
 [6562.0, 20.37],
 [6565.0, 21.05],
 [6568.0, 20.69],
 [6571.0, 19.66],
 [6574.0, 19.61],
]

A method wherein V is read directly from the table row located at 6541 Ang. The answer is 19.87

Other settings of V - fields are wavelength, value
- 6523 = 19.06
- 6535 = 18.51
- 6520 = 19.03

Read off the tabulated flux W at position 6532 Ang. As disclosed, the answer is 19.05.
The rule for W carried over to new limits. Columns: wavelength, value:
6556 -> 18.92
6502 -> 18.28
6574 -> 19.61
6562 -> 20.37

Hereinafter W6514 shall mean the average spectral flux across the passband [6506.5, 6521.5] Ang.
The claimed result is 18.8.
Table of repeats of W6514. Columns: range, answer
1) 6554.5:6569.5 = 20.2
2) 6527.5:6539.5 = 19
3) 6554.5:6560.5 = 19.3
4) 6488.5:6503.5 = 17.9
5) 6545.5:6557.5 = 18.5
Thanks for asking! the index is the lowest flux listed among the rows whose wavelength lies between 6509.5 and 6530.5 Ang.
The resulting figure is 18.57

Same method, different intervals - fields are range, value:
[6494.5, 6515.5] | 17.73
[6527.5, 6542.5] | 18.51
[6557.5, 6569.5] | 19.75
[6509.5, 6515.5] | 18.6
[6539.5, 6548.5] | 18.94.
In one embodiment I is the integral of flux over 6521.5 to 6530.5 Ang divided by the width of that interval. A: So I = 18.9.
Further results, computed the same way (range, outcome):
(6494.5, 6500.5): 17.7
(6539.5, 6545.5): 19.4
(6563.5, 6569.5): 20.9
